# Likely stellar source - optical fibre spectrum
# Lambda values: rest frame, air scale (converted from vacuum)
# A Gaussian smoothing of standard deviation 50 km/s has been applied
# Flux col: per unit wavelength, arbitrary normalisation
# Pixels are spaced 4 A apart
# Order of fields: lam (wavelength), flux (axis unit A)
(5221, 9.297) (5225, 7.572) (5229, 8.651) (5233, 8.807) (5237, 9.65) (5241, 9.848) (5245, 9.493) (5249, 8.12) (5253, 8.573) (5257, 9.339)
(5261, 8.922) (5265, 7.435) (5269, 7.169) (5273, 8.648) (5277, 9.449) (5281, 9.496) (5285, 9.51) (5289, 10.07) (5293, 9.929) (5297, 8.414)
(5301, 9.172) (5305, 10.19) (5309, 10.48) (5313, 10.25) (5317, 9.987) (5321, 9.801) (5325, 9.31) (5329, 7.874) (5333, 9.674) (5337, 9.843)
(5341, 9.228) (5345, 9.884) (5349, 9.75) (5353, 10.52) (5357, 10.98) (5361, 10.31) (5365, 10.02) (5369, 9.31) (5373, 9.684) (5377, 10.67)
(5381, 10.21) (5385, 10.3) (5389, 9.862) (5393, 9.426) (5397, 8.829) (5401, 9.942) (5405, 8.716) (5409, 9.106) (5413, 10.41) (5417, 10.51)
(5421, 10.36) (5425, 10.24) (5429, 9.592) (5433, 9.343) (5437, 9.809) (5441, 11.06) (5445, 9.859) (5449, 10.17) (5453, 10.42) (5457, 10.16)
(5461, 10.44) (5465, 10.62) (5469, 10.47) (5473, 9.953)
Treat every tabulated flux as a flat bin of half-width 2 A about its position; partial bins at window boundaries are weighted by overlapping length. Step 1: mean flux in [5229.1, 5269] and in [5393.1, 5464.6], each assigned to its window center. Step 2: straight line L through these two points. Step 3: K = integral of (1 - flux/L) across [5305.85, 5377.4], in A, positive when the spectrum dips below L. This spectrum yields -3.51 A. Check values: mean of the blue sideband 8.81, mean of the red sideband 9.94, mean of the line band 9.85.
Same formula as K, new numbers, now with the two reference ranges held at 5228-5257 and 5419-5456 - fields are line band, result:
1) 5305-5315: -1.0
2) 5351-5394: -1.7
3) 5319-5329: 0.3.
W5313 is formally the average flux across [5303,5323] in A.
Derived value 10.1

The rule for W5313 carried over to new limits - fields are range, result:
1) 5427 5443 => 9.95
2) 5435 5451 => 10.2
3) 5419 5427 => 10.3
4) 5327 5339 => 9.13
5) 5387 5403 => 9.51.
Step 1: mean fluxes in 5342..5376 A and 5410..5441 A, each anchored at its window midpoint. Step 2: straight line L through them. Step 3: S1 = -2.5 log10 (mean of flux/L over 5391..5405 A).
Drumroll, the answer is 0.09 mag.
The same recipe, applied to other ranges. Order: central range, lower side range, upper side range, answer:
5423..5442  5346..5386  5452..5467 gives 0.04 mag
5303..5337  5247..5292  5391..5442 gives -0.06 mag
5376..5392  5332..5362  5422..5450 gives -0.02 mag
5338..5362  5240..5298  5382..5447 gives -0.07 mag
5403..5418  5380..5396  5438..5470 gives 0.05 mag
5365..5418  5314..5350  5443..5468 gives 0.01 mag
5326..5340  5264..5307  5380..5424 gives 0.03 mag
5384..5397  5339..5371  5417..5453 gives 0.04 mag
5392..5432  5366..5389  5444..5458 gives 0.04 mag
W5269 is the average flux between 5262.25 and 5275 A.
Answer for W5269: 7.82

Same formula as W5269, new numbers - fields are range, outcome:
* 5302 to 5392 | 9.9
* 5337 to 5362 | 10.1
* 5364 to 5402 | 9.82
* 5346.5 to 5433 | 9.93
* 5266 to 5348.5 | 9.4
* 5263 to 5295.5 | 8.95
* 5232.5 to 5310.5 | 9.13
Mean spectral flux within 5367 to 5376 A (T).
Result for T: 9.63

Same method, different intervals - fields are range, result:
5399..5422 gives 9.82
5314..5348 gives 9.48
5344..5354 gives 10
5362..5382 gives 9.98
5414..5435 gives 10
